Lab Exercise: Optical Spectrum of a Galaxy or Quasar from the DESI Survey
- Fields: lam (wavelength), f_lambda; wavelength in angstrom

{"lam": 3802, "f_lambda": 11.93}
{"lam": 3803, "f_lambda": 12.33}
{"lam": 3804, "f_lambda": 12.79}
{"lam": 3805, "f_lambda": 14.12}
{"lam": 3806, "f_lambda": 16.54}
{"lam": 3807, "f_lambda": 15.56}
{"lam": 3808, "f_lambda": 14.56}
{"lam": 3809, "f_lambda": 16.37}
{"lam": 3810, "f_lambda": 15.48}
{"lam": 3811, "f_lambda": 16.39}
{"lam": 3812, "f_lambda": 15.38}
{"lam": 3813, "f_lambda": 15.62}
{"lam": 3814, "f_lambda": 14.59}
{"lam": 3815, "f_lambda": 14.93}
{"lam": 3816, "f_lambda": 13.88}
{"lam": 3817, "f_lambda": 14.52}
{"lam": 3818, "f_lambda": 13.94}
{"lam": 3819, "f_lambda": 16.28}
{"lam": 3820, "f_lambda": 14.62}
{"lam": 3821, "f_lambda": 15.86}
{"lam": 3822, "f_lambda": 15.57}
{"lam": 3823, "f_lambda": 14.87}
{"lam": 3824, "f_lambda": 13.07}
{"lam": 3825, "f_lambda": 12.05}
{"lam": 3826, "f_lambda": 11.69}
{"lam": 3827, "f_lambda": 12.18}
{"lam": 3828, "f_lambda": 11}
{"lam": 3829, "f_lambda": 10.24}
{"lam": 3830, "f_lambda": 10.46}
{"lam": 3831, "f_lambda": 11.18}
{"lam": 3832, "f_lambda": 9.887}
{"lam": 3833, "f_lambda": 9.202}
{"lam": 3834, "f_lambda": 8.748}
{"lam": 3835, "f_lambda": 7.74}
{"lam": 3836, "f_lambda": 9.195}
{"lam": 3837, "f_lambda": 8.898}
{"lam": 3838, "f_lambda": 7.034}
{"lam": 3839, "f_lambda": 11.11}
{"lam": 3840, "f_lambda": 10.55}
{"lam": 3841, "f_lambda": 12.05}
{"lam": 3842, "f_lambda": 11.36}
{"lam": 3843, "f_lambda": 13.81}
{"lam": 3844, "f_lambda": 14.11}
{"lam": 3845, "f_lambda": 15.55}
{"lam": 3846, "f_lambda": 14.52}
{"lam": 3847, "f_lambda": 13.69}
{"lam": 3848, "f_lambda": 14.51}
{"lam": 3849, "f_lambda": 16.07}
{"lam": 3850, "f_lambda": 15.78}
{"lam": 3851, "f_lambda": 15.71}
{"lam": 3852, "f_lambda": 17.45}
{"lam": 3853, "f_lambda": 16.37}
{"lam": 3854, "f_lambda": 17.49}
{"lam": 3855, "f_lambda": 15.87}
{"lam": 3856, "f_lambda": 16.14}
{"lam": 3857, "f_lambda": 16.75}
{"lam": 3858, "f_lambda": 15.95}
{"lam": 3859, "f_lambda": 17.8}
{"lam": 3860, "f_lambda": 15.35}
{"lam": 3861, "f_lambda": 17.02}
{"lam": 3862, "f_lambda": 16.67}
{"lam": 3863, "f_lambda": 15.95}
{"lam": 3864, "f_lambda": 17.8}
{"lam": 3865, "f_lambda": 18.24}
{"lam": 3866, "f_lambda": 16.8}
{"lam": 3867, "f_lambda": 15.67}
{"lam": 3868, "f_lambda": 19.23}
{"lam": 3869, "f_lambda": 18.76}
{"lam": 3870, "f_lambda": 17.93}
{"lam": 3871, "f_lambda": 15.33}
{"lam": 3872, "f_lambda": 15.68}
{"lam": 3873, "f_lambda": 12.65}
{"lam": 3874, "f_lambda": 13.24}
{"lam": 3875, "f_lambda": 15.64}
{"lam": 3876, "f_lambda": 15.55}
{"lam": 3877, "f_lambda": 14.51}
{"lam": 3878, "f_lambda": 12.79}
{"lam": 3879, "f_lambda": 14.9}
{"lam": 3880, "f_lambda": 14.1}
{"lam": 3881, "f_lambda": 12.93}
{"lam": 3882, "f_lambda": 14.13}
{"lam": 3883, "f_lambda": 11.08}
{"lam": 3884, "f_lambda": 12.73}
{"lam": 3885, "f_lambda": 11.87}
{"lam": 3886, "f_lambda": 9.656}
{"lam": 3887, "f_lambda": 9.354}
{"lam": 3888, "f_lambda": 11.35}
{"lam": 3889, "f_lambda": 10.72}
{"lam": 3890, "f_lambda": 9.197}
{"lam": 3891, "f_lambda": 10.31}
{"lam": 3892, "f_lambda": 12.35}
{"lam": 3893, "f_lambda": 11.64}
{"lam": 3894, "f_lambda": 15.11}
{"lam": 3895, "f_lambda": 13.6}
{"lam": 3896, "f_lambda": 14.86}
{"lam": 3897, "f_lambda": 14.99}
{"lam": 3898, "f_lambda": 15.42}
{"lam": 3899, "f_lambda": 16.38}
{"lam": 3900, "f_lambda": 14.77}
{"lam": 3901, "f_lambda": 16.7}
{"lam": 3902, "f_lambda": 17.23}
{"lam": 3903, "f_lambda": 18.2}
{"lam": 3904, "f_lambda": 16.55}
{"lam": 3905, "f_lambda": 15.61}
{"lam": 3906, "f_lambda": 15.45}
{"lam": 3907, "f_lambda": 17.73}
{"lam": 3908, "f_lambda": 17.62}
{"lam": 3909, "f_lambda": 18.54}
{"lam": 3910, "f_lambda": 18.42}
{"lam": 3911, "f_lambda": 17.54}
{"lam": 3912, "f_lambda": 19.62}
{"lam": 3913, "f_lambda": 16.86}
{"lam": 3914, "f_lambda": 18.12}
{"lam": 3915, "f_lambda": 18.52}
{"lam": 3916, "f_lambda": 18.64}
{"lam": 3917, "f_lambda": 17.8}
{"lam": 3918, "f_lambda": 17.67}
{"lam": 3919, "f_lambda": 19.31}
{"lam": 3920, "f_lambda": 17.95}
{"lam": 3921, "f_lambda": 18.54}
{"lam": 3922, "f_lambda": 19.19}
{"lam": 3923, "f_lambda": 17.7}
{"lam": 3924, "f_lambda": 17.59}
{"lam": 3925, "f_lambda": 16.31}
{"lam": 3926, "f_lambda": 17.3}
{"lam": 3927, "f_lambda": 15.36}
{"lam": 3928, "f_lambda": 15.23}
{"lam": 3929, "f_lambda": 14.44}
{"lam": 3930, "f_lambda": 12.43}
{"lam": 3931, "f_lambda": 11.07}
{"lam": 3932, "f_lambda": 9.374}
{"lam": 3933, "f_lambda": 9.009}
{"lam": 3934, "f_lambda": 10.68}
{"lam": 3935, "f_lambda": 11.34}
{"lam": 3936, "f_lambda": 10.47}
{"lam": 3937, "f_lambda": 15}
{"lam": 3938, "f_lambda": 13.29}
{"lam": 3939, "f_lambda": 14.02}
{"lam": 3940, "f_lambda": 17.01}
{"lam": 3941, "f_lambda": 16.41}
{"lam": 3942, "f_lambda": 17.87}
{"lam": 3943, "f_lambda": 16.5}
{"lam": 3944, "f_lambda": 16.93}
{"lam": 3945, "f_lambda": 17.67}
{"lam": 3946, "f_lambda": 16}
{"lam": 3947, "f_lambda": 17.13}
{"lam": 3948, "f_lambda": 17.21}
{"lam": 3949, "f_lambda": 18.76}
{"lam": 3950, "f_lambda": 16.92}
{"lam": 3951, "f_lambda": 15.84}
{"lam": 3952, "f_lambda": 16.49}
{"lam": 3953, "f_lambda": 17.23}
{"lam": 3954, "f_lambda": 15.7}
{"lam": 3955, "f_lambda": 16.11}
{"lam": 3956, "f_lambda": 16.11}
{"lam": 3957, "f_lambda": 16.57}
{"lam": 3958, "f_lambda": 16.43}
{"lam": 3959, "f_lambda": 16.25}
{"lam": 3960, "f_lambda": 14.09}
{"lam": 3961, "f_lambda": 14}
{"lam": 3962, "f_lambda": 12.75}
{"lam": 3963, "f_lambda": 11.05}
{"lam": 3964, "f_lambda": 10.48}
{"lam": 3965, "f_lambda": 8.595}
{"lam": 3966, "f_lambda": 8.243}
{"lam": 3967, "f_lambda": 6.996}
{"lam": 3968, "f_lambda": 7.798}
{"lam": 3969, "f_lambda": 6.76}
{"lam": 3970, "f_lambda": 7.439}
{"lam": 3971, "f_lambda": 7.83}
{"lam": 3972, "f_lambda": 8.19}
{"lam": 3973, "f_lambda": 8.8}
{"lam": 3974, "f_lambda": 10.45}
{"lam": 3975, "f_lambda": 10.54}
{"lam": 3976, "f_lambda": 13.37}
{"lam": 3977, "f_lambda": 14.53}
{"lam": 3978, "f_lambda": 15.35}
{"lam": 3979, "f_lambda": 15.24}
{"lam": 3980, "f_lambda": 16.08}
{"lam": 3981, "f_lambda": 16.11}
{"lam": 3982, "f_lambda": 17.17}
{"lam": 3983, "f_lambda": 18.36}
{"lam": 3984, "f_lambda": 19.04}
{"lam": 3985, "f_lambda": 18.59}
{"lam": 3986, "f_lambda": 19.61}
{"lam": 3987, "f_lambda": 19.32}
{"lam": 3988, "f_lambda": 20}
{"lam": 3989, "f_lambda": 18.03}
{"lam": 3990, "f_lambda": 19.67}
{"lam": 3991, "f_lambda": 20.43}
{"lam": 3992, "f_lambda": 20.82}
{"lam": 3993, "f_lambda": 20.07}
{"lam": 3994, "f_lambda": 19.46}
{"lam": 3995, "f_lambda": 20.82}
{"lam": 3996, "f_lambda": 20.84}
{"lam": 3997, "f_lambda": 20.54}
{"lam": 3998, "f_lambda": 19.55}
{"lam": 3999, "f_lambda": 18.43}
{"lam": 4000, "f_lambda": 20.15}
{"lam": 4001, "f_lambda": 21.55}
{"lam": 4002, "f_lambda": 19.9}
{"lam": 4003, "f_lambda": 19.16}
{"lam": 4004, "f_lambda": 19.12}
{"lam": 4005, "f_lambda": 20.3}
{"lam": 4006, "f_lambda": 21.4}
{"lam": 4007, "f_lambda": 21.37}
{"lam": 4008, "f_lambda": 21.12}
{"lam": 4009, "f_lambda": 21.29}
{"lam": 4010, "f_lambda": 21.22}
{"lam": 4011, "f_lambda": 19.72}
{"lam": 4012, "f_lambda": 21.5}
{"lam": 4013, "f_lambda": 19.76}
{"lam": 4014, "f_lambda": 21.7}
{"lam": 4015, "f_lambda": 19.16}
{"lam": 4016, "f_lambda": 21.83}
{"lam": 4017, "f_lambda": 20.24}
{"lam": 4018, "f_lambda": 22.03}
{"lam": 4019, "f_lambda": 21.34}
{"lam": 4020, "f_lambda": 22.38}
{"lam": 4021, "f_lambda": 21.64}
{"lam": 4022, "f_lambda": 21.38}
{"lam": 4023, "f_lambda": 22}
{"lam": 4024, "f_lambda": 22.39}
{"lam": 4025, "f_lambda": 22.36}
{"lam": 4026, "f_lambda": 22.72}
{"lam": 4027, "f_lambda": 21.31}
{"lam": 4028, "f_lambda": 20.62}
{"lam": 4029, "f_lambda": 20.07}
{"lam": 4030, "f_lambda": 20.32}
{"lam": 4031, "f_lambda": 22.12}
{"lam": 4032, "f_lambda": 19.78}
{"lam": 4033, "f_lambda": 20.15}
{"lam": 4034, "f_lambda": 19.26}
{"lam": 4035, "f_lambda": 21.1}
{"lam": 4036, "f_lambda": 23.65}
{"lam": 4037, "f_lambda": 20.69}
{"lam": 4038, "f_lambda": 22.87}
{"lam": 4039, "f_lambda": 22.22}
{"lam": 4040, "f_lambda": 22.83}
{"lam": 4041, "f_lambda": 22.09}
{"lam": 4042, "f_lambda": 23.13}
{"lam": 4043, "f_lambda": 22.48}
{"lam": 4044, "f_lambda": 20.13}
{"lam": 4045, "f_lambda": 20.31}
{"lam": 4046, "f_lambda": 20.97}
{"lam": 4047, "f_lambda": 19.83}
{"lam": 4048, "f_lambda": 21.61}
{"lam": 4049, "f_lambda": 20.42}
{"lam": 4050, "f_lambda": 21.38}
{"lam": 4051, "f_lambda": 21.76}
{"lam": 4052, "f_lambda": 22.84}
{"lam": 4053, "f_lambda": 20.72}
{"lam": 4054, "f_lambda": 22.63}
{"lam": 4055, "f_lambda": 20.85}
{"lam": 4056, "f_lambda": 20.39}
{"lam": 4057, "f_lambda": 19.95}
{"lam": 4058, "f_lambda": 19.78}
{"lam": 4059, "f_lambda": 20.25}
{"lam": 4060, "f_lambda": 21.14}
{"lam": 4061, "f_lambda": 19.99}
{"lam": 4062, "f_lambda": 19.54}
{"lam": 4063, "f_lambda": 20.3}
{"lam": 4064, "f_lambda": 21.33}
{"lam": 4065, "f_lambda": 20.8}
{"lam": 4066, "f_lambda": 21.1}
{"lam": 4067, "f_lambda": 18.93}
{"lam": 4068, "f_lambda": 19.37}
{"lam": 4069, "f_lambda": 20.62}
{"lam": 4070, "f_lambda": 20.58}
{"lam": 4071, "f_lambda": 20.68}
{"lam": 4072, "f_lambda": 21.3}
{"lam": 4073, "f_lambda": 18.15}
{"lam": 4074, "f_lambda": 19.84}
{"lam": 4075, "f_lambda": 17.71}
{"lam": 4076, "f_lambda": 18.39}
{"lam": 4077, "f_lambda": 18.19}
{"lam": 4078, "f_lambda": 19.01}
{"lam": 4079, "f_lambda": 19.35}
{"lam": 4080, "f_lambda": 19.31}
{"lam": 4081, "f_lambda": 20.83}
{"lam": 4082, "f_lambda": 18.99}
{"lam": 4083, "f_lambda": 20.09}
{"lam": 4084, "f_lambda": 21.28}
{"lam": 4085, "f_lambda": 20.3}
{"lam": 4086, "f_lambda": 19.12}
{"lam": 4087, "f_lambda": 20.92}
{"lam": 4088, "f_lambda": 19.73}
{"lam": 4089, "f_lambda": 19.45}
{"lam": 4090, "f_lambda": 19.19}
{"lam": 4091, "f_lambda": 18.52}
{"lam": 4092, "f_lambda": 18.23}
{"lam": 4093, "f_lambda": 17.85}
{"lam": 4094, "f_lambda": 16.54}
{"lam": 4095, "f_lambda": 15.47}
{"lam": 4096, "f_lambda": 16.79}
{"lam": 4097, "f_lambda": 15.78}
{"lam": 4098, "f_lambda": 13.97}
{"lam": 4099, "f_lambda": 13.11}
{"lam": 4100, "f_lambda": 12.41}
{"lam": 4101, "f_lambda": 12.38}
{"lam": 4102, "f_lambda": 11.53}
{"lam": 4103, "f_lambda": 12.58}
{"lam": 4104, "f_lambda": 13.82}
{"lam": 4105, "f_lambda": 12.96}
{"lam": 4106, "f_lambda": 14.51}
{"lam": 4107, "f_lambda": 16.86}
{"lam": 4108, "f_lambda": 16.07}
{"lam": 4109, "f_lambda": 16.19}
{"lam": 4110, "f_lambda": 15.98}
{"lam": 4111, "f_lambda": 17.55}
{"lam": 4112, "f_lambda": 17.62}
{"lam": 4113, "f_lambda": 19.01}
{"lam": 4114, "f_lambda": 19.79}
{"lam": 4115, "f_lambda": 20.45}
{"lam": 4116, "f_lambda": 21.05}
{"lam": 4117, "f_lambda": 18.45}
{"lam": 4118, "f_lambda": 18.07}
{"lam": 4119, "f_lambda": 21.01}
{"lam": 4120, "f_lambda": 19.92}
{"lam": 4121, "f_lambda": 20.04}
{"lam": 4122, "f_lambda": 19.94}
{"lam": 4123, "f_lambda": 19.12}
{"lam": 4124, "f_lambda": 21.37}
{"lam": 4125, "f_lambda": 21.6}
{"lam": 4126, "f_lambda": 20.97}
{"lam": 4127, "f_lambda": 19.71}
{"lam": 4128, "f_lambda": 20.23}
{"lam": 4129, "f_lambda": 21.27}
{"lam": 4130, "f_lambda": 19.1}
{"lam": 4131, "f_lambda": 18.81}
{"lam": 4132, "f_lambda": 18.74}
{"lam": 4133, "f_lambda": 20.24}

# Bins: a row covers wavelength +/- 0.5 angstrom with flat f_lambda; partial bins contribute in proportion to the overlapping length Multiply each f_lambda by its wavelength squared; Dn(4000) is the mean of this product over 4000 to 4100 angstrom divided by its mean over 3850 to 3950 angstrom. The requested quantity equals 1.4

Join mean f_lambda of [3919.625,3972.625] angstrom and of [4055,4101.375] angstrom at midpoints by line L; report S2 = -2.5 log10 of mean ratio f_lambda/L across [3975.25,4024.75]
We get -0.22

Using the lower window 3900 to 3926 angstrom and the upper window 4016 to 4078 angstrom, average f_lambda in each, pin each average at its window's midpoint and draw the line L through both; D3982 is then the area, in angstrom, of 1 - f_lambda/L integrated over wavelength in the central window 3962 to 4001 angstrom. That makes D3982 8.5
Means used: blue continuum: 17.7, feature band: 15.2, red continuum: 20.9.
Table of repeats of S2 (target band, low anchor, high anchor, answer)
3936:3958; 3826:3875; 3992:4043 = 0.11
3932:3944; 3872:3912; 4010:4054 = 0.21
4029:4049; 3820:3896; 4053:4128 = -0.21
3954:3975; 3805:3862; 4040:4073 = 0.50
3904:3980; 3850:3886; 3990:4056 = 0.22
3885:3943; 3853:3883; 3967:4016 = 0.09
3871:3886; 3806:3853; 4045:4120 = 0.05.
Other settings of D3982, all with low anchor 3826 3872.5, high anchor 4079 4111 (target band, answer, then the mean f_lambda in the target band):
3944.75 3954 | -1.1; 16.9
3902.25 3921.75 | -4.0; 17.8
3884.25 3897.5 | 2.4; 11.9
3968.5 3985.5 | 2.6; 13.2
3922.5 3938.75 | 1.6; 13.5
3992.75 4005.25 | -3.3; 20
